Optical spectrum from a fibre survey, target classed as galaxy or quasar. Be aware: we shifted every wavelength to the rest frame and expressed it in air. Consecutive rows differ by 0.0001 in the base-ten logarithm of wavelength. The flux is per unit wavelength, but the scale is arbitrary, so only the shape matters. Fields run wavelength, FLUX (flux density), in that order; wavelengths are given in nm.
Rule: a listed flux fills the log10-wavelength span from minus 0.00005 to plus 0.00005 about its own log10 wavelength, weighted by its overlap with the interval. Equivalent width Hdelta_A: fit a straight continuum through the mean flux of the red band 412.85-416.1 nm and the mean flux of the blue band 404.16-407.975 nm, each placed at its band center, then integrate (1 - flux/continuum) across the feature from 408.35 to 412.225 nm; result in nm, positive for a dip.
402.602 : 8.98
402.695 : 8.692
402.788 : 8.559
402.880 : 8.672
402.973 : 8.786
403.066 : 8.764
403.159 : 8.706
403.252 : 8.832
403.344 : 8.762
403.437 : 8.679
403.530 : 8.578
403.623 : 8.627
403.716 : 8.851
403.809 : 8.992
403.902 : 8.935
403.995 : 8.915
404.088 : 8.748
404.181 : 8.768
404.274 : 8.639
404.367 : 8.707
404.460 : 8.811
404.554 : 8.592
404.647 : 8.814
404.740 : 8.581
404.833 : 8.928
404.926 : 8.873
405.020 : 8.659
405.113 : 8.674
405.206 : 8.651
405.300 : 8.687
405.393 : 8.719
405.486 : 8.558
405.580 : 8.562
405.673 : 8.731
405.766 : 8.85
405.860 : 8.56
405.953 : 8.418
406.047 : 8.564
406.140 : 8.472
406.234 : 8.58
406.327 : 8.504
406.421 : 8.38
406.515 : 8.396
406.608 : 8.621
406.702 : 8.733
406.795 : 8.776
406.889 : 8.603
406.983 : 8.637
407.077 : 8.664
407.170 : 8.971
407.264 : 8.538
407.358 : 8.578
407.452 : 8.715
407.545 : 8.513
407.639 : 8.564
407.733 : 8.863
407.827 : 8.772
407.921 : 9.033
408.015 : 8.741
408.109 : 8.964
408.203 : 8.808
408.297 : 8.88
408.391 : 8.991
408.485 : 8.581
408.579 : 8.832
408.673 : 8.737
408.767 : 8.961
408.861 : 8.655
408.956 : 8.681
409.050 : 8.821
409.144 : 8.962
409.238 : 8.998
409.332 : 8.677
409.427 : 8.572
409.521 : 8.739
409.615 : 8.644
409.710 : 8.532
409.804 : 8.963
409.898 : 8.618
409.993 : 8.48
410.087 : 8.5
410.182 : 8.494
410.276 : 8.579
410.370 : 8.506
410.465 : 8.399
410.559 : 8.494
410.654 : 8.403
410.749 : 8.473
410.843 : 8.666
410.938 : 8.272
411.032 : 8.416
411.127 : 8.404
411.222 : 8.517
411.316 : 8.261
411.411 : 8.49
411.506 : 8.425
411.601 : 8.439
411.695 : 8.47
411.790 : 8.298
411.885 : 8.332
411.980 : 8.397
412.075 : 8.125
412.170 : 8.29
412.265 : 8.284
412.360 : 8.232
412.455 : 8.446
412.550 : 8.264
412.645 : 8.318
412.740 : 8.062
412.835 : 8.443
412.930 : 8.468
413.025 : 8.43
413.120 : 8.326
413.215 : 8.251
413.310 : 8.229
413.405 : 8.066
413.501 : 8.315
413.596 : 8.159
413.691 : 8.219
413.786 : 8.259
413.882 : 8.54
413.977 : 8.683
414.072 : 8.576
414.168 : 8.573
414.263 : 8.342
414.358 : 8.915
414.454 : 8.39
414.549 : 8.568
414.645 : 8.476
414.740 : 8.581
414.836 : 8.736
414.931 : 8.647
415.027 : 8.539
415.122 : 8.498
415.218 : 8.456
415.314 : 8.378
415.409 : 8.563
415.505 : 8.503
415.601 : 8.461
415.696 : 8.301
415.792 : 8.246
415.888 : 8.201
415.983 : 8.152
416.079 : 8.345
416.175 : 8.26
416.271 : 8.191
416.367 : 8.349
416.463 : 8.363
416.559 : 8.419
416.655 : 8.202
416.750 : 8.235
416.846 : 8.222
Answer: -0.01 nm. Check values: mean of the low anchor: 8.66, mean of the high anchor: 8.43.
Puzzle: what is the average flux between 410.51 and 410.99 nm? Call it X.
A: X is 8.47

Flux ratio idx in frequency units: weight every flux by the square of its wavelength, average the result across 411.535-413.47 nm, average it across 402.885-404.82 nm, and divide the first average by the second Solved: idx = 0.99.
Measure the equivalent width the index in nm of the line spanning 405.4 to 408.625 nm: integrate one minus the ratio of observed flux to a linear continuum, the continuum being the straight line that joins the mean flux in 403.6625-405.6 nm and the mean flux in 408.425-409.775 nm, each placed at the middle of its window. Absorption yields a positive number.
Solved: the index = 0.03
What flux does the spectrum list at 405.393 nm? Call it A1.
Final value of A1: 8.719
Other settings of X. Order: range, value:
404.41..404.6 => 8.67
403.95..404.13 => 8.83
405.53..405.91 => 8.67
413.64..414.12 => 8.46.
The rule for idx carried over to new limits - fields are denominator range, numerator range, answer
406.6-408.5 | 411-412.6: 0.98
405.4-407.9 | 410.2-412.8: 0.99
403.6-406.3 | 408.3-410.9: 1.02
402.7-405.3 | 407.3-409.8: 1.03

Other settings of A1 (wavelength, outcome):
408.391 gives 8.991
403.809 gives 8.992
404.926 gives 8.873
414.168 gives 8.573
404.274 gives 8.639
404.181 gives 8.768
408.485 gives 8.581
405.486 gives 8.558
